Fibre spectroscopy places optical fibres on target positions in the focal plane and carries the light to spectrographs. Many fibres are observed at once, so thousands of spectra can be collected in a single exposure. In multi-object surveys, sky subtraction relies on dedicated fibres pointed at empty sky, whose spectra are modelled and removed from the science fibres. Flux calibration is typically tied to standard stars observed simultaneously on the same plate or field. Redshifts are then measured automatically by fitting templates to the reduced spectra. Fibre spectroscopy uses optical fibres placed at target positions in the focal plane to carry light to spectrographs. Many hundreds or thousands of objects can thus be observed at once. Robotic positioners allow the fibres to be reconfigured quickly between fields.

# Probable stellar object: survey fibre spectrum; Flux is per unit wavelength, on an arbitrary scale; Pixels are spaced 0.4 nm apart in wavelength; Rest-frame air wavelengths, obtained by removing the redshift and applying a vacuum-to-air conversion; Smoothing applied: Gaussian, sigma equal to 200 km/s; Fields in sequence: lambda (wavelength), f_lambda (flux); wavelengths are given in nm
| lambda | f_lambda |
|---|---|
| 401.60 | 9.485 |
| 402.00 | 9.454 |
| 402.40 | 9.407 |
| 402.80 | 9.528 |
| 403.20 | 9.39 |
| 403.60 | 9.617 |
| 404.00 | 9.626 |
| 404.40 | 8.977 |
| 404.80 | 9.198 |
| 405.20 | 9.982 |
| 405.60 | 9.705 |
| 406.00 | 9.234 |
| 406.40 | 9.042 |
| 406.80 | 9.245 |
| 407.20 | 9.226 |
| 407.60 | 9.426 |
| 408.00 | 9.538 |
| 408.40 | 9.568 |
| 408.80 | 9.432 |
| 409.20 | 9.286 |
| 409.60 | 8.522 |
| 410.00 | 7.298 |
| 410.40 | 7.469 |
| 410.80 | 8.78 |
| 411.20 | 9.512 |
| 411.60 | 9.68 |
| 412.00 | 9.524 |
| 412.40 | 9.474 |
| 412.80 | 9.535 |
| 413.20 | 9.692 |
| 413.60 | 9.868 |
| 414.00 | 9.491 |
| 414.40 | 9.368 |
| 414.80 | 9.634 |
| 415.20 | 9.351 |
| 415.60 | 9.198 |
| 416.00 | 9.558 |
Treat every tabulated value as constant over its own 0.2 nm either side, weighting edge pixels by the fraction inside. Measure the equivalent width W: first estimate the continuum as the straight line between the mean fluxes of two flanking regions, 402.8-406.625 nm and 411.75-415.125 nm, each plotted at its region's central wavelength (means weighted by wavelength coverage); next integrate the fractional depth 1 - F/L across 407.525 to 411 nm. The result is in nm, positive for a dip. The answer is 0.258 nm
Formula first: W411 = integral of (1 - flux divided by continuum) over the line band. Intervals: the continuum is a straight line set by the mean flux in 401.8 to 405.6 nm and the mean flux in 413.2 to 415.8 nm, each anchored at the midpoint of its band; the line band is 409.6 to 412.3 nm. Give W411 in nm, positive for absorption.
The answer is 0.22 nm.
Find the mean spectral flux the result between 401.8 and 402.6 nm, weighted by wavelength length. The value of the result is 9.43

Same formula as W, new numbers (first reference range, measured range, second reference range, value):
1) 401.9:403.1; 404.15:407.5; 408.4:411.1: -0.10 nm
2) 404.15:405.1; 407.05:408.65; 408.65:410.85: -0.13 nm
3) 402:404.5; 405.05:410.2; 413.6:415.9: 0.14 nm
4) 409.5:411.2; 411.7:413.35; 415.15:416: -0.17 nm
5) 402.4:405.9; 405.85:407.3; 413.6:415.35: 0.05 nm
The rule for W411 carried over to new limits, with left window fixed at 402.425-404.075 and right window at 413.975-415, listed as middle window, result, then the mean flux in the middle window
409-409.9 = 0.074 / 8.73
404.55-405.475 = -0.005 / 9.57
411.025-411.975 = -0.008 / 9.58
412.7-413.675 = -0.020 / 9.69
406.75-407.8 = 0.023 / 9.31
